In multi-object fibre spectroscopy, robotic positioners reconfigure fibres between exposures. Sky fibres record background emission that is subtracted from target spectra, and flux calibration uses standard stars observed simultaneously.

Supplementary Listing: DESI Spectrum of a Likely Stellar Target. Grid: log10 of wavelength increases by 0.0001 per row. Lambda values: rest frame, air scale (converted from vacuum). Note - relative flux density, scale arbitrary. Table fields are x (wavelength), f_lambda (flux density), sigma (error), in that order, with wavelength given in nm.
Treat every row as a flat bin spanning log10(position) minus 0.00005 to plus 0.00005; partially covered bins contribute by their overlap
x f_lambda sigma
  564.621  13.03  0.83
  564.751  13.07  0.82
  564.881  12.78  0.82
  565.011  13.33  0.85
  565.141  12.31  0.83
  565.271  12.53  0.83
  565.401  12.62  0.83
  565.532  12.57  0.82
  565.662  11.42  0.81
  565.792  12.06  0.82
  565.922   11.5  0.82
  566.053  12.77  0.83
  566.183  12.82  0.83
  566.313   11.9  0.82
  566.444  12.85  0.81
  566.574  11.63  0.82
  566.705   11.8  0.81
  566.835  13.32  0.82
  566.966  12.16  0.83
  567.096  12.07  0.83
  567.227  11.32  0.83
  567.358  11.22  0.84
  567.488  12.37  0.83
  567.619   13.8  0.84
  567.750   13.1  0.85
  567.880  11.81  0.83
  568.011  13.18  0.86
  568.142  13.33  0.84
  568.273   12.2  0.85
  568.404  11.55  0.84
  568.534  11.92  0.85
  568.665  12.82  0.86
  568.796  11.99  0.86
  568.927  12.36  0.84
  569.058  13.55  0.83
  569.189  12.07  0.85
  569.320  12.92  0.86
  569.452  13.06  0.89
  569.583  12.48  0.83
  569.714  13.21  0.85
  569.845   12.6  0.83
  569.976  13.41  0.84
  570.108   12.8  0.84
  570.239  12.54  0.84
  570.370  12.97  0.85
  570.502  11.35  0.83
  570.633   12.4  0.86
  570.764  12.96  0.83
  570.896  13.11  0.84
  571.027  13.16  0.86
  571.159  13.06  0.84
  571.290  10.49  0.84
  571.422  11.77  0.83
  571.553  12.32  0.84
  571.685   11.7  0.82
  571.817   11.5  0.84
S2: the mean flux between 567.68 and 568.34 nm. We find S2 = 12.7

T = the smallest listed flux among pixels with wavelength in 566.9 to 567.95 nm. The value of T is 11.22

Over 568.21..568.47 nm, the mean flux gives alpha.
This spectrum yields 11.9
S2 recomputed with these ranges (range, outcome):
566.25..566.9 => 12.3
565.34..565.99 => 12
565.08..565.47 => 12.5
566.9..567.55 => 11.8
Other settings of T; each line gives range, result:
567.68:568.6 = 11.55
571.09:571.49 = 10.49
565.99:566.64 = 11.63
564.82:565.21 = 12.31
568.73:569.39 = 11.99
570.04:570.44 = 12.54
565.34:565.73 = 11.42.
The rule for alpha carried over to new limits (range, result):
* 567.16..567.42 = 11.2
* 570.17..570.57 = 12.3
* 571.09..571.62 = 11.9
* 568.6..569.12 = 12.7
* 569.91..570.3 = 12.9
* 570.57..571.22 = 12.9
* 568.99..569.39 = 12.8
